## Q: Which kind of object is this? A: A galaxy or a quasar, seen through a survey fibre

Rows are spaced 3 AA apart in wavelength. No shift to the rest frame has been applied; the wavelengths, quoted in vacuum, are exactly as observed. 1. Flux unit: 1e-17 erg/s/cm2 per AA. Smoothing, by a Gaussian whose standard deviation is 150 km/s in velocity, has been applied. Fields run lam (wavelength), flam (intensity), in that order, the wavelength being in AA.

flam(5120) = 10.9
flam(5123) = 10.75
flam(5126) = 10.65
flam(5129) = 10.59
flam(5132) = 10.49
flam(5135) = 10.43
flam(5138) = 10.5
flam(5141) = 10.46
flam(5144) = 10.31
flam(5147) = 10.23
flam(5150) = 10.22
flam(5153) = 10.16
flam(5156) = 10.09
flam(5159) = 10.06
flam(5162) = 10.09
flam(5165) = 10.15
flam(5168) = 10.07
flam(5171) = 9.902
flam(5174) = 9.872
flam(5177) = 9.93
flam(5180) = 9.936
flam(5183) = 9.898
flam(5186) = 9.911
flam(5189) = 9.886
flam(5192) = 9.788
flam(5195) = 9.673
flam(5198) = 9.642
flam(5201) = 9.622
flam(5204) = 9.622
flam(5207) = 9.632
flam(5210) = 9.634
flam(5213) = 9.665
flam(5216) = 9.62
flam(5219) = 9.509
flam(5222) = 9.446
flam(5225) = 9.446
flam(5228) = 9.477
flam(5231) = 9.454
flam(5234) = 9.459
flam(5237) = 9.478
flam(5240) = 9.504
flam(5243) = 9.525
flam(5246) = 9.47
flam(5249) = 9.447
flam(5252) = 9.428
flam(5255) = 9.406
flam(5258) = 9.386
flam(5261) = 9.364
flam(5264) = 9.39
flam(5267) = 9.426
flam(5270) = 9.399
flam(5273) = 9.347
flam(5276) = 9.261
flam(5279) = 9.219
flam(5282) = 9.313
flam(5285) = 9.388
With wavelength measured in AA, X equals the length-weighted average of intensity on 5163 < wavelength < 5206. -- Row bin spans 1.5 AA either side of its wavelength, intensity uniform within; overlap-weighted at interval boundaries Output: 9.85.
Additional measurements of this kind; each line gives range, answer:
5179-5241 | 9.63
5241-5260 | 9.44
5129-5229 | 9.93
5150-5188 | 10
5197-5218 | 9.63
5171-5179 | 9.9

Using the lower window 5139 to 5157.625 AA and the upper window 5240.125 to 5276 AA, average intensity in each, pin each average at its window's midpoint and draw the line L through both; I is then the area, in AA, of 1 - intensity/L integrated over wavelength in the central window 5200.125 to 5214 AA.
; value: 0.2 AA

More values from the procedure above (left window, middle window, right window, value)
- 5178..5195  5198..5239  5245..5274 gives 0.5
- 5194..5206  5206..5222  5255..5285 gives 0.0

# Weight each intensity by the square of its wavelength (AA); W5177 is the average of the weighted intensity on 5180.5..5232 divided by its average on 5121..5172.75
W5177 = 1.0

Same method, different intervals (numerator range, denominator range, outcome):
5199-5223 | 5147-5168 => 0.97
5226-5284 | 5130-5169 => 0.96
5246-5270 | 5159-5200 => 0.98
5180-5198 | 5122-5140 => 0.95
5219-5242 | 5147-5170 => 0.96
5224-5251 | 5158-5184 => 0.97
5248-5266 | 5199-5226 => 1.00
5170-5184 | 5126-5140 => 0.96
